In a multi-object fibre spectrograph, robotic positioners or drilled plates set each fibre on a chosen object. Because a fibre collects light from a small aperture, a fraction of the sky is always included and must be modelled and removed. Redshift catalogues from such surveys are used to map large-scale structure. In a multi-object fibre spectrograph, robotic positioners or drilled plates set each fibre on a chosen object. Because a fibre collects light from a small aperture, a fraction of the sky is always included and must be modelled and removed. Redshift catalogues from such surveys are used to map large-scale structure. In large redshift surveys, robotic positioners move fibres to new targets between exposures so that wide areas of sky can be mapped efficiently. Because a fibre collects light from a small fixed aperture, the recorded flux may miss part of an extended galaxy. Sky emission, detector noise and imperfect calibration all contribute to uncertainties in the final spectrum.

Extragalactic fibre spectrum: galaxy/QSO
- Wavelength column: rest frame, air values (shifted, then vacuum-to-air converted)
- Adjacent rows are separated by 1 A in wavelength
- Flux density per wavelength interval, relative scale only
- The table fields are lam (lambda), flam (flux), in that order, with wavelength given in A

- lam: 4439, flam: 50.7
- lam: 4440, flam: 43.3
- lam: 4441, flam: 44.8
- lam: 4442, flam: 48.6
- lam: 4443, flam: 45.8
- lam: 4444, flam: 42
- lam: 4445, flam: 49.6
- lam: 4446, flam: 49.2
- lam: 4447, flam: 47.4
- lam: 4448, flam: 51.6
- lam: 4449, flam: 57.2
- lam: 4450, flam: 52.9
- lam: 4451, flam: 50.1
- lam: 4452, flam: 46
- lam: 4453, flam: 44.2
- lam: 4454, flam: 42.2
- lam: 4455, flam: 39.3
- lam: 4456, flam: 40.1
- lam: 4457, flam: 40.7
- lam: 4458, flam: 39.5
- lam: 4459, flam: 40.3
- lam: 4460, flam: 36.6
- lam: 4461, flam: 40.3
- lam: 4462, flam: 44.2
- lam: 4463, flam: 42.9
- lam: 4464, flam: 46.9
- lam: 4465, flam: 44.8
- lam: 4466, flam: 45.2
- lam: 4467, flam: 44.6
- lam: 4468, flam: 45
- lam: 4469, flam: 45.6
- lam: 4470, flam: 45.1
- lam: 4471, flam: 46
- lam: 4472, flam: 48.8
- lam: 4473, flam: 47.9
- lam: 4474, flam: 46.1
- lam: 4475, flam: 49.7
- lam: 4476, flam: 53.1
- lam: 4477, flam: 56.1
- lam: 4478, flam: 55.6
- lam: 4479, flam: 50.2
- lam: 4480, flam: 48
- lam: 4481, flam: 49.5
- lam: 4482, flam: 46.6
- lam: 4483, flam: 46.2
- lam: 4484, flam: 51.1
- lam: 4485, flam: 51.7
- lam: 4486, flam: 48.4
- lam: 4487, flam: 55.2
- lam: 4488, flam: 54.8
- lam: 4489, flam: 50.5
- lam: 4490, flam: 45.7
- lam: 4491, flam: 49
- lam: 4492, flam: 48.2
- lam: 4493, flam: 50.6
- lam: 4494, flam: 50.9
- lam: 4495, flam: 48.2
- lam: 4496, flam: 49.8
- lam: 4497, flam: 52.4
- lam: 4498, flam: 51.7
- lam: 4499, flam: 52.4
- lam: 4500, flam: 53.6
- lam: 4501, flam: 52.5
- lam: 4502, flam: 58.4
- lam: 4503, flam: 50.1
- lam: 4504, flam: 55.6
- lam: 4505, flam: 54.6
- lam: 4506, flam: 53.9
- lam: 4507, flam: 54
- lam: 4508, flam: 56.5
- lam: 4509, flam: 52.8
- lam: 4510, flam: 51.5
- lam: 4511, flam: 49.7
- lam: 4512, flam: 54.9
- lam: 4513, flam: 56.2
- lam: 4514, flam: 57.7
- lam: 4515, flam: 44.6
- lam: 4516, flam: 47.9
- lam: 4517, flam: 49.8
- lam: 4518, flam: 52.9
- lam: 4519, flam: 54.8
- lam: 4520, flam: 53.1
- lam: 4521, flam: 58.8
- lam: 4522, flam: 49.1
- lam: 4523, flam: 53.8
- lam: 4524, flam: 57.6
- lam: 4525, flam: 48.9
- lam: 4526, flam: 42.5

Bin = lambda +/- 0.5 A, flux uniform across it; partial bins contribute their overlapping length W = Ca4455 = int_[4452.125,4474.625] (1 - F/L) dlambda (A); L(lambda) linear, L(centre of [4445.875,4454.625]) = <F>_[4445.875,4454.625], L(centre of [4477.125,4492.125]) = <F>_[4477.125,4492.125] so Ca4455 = 2.7 A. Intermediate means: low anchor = 48.8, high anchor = 50.2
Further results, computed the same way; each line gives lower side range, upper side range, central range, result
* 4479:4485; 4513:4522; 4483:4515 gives -1.0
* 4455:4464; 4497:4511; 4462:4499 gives -1.7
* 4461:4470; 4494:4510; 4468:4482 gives -0.7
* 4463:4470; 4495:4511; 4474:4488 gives -0.7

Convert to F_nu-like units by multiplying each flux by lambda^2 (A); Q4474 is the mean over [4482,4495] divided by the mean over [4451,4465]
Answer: 1.20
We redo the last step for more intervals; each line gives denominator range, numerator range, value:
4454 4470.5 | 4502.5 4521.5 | 1.28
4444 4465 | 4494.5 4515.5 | 1.20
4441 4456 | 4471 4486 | 1.07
